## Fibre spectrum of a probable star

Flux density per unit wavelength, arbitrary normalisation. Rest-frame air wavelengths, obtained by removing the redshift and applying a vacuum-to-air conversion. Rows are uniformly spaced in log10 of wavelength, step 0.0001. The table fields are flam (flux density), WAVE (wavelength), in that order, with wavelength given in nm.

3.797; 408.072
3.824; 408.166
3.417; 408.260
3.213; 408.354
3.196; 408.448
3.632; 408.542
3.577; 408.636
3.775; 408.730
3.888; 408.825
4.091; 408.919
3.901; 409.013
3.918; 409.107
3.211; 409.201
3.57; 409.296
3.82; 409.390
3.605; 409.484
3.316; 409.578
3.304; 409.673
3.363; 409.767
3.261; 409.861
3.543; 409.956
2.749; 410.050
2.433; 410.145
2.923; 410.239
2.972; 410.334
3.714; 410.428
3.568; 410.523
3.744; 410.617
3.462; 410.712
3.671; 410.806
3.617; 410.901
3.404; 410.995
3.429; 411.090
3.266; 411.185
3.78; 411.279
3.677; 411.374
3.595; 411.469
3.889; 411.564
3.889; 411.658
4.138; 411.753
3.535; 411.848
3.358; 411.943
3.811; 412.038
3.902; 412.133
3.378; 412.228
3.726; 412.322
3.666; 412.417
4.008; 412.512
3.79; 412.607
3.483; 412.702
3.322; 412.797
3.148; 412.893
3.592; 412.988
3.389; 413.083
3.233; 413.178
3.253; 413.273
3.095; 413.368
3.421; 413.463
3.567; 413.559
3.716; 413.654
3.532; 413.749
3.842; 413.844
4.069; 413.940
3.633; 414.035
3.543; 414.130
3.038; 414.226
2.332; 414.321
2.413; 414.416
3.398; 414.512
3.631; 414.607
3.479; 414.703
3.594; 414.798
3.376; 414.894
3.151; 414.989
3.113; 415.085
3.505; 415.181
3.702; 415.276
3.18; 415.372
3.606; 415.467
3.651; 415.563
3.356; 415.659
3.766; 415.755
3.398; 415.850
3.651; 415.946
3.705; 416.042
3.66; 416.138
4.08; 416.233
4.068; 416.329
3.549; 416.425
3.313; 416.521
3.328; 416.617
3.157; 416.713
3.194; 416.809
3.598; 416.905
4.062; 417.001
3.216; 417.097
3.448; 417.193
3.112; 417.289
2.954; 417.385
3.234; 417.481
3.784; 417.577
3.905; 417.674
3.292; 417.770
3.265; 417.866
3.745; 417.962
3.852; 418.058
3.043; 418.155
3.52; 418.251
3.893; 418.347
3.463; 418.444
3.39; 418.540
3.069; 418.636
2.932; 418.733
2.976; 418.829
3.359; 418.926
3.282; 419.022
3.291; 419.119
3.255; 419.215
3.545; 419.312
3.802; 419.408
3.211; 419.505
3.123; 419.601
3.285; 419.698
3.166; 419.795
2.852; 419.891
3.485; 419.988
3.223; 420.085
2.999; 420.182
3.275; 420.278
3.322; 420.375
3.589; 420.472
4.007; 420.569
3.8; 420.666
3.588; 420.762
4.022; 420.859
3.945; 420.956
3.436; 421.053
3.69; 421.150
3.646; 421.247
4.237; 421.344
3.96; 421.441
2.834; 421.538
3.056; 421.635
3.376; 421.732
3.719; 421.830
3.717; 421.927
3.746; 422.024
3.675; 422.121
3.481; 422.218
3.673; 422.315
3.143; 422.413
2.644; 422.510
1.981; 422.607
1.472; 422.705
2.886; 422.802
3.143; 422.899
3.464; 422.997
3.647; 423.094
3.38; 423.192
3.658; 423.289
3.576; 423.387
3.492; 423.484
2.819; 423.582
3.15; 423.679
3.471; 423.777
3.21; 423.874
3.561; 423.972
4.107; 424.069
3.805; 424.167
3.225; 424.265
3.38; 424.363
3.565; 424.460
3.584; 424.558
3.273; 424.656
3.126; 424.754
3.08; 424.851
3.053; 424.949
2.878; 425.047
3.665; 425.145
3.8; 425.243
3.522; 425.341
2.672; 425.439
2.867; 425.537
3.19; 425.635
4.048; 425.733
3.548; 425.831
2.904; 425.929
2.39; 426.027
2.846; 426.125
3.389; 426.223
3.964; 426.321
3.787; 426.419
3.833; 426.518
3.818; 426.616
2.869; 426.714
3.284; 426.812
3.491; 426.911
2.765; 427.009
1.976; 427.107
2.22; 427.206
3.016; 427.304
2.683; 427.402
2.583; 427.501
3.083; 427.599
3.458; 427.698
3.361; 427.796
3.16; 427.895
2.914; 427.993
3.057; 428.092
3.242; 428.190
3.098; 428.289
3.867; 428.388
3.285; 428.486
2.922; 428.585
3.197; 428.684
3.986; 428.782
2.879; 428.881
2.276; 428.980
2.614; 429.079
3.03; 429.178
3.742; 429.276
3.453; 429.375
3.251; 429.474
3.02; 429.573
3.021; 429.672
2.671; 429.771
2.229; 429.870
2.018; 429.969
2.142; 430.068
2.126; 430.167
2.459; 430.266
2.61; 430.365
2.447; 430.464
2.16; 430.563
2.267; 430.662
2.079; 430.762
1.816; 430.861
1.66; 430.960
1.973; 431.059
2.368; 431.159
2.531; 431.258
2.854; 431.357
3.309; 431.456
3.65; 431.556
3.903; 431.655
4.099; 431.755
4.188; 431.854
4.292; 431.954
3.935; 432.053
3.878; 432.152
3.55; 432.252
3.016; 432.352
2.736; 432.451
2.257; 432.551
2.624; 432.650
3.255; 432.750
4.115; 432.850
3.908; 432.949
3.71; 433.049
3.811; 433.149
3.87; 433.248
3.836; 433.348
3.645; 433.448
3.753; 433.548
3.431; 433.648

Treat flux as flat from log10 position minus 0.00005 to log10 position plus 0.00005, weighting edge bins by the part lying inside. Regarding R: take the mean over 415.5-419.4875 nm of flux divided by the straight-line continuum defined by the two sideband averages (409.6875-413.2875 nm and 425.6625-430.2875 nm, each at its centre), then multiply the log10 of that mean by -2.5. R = -0.04 mag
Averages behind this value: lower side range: 3.49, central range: 3.47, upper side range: 3.05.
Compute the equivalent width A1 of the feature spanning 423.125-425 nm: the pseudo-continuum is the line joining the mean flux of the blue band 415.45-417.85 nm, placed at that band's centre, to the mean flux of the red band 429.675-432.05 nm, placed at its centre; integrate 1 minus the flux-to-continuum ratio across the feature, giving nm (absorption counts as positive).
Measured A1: -0.18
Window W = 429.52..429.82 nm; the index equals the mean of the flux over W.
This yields 2.91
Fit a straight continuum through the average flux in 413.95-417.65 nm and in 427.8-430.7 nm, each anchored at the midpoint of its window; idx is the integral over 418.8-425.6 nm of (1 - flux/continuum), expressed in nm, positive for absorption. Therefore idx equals -0.41 nm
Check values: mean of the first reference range 3.43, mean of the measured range 3.36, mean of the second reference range 2.88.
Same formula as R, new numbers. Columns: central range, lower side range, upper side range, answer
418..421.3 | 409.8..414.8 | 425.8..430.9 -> -0.07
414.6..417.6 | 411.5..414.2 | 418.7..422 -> 0.02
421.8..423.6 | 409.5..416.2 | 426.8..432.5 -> -0.02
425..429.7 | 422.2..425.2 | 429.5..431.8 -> -0.10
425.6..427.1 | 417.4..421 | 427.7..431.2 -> -0.12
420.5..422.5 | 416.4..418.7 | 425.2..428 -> -0.10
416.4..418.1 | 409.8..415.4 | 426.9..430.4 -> -0.05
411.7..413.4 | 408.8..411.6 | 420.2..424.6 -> -0.02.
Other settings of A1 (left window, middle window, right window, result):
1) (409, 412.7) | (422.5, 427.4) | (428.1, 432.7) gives -0.18 nm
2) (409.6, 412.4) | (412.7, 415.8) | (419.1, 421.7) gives 0.08 nm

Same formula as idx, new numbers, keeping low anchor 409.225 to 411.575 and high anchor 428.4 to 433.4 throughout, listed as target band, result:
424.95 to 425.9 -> -0.060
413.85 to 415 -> 0.004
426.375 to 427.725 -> 0.022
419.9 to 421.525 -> -0.193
